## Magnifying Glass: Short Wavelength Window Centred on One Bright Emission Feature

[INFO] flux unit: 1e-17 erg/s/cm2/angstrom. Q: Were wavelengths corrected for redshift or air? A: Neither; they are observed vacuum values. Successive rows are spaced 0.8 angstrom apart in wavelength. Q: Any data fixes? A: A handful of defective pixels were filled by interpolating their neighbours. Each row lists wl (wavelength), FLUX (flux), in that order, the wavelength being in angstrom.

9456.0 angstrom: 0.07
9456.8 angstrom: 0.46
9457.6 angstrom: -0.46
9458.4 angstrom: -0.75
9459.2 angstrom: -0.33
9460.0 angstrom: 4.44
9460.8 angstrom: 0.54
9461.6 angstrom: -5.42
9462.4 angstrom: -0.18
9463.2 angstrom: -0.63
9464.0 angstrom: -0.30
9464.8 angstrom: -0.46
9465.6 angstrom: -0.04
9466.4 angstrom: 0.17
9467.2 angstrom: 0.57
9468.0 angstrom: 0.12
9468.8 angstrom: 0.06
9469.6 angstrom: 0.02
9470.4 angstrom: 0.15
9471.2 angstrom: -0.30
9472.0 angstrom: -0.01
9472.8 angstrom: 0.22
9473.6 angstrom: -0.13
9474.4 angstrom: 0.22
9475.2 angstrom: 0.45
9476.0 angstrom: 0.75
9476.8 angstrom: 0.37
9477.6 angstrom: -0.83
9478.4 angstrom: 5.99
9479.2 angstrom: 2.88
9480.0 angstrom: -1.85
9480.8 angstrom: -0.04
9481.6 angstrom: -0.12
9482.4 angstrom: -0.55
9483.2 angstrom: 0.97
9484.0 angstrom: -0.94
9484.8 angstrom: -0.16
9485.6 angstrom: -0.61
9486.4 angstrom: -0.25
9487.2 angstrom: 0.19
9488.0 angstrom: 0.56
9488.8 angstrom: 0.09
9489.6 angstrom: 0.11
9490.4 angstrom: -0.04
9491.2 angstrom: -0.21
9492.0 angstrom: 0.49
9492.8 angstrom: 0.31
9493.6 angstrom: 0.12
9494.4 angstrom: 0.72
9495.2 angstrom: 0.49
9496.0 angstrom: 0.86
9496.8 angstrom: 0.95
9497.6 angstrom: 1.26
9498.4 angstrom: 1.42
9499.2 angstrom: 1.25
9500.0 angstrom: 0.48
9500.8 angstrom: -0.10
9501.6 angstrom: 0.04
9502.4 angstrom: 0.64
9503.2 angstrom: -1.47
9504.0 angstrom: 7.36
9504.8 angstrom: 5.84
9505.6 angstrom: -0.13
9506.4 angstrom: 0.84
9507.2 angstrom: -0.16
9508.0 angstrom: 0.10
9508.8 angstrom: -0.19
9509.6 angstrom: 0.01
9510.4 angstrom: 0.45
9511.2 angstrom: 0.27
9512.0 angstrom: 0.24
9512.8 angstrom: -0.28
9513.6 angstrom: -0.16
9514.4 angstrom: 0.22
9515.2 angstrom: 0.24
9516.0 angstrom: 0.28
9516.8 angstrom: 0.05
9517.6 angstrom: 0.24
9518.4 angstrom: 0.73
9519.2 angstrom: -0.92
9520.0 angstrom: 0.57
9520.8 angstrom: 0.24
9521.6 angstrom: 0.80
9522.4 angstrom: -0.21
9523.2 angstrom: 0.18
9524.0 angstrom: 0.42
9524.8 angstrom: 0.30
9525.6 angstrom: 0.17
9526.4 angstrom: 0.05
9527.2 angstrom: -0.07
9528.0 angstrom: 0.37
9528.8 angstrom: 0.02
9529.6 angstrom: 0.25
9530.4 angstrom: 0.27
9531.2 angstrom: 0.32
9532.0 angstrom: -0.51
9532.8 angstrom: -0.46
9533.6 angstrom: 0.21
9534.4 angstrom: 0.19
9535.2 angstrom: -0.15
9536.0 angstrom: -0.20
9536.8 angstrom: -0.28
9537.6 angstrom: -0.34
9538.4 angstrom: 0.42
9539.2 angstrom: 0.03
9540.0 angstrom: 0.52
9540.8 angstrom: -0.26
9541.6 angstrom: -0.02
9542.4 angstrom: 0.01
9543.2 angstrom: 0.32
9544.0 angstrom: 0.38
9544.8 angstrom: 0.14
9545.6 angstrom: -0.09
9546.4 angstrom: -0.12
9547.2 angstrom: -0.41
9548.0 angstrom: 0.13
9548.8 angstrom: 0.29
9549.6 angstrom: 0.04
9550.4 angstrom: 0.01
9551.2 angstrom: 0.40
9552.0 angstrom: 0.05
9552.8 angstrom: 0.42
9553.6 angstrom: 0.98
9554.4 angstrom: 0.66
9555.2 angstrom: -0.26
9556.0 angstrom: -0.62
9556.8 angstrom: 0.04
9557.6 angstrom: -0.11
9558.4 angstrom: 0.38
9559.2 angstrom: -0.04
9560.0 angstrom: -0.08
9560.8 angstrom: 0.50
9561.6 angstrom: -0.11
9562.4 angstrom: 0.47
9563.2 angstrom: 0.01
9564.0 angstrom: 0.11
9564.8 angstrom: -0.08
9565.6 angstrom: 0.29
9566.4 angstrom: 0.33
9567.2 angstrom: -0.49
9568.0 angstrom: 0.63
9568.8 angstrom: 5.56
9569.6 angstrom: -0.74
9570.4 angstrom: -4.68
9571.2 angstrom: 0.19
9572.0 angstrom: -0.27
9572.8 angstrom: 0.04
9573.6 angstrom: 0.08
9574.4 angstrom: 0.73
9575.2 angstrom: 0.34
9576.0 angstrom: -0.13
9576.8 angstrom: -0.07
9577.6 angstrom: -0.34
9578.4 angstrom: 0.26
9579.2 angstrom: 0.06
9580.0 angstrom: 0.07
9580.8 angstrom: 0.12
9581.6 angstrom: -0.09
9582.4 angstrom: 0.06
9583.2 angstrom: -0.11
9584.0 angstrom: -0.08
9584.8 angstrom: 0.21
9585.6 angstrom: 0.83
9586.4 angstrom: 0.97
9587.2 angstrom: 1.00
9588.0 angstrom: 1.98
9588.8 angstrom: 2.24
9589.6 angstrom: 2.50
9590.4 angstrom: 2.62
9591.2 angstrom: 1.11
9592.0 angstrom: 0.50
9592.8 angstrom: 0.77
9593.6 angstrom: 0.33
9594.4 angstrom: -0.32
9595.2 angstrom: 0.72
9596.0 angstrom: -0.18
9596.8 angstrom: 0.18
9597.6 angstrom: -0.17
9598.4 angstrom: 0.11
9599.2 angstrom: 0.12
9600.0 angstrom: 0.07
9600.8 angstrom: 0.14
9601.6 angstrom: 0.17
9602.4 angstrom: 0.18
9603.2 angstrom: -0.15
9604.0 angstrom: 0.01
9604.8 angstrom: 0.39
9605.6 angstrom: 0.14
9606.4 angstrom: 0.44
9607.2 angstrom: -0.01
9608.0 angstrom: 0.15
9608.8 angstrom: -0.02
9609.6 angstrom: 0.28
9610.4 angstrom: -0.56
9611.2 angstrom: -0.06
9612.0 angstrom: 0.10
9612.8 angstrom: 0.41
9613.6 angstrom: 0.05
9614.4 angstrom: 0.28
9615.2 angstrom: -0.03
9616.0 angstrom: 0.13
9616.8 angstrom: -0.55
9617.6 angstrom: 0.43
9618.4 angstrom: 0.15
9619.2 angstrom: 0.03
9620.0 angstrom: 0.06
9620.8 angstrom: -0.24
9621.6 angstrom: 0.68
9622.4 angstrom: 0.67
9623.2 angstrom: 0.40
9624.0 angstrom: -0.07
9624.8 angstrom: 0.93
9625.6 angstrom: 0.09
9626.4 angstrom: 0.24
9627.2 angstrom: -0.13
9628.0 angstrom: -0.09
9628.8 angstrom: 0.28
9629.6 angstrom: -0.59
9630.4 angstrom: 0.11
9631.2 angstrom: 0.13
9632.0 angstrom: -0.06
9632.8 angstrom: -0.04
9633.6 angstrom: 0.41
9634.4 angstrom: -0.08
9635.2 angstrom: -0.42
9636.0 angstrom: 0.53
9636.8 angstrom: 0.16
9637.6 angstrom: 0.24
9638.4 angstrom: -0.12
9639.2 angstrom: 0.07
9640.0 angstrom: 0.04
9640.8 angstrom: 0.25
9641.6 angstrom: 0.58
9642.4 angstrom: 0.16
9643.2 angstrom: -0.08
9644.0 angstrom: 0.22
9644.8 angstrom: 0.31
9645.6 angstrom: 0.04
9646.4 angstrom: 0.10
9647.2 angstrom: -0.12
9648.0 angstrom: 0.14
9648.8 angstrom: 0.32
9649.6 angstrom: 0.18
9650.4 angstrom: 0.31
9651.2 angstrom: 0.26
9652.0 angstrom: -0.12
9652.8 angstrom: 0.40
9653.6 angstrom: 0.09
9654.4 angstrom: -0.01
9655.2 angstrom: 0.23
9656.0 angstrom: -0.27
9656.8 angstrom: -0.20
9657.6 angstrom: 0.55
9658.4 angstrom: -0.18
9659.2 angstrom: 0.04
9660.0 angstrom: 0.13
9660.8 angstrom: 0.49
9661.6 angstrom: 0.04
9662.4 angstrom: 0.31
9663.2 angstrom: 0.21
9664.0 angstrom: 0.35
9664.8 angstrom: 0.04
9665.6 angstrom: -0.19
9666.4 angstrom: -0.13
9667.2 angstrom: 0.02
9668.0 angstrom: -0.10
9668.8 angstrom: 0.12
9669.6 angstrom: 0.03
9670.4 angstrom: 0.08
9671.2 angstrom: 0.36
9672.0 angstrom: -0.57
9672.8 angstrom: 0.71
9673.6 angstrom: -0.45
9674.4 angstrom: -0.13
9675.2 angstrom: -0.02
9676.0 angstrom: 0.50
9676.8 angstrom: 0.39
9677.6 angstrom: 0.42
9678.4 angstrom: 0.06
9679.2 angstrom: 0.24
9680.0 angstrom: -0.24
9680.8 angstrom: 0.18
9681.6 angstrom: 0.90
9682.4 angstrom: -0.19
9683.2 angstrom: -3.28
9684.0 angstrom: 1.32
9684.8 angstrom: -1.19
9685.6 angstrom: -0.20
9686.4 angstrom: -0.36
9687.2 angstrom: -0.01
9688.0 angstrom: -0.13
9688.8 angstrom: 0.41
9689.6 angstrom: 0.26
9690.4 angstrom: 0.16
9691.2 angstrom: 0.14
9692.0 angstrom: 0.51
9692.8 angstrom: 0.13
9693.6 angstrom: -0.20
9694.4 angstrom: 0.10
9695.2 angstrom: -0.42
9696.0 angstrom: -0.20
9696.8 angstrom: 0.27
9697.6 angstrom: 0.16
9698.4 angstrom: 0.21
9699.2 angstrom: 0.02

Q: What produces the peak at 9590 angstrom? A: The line [O III]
